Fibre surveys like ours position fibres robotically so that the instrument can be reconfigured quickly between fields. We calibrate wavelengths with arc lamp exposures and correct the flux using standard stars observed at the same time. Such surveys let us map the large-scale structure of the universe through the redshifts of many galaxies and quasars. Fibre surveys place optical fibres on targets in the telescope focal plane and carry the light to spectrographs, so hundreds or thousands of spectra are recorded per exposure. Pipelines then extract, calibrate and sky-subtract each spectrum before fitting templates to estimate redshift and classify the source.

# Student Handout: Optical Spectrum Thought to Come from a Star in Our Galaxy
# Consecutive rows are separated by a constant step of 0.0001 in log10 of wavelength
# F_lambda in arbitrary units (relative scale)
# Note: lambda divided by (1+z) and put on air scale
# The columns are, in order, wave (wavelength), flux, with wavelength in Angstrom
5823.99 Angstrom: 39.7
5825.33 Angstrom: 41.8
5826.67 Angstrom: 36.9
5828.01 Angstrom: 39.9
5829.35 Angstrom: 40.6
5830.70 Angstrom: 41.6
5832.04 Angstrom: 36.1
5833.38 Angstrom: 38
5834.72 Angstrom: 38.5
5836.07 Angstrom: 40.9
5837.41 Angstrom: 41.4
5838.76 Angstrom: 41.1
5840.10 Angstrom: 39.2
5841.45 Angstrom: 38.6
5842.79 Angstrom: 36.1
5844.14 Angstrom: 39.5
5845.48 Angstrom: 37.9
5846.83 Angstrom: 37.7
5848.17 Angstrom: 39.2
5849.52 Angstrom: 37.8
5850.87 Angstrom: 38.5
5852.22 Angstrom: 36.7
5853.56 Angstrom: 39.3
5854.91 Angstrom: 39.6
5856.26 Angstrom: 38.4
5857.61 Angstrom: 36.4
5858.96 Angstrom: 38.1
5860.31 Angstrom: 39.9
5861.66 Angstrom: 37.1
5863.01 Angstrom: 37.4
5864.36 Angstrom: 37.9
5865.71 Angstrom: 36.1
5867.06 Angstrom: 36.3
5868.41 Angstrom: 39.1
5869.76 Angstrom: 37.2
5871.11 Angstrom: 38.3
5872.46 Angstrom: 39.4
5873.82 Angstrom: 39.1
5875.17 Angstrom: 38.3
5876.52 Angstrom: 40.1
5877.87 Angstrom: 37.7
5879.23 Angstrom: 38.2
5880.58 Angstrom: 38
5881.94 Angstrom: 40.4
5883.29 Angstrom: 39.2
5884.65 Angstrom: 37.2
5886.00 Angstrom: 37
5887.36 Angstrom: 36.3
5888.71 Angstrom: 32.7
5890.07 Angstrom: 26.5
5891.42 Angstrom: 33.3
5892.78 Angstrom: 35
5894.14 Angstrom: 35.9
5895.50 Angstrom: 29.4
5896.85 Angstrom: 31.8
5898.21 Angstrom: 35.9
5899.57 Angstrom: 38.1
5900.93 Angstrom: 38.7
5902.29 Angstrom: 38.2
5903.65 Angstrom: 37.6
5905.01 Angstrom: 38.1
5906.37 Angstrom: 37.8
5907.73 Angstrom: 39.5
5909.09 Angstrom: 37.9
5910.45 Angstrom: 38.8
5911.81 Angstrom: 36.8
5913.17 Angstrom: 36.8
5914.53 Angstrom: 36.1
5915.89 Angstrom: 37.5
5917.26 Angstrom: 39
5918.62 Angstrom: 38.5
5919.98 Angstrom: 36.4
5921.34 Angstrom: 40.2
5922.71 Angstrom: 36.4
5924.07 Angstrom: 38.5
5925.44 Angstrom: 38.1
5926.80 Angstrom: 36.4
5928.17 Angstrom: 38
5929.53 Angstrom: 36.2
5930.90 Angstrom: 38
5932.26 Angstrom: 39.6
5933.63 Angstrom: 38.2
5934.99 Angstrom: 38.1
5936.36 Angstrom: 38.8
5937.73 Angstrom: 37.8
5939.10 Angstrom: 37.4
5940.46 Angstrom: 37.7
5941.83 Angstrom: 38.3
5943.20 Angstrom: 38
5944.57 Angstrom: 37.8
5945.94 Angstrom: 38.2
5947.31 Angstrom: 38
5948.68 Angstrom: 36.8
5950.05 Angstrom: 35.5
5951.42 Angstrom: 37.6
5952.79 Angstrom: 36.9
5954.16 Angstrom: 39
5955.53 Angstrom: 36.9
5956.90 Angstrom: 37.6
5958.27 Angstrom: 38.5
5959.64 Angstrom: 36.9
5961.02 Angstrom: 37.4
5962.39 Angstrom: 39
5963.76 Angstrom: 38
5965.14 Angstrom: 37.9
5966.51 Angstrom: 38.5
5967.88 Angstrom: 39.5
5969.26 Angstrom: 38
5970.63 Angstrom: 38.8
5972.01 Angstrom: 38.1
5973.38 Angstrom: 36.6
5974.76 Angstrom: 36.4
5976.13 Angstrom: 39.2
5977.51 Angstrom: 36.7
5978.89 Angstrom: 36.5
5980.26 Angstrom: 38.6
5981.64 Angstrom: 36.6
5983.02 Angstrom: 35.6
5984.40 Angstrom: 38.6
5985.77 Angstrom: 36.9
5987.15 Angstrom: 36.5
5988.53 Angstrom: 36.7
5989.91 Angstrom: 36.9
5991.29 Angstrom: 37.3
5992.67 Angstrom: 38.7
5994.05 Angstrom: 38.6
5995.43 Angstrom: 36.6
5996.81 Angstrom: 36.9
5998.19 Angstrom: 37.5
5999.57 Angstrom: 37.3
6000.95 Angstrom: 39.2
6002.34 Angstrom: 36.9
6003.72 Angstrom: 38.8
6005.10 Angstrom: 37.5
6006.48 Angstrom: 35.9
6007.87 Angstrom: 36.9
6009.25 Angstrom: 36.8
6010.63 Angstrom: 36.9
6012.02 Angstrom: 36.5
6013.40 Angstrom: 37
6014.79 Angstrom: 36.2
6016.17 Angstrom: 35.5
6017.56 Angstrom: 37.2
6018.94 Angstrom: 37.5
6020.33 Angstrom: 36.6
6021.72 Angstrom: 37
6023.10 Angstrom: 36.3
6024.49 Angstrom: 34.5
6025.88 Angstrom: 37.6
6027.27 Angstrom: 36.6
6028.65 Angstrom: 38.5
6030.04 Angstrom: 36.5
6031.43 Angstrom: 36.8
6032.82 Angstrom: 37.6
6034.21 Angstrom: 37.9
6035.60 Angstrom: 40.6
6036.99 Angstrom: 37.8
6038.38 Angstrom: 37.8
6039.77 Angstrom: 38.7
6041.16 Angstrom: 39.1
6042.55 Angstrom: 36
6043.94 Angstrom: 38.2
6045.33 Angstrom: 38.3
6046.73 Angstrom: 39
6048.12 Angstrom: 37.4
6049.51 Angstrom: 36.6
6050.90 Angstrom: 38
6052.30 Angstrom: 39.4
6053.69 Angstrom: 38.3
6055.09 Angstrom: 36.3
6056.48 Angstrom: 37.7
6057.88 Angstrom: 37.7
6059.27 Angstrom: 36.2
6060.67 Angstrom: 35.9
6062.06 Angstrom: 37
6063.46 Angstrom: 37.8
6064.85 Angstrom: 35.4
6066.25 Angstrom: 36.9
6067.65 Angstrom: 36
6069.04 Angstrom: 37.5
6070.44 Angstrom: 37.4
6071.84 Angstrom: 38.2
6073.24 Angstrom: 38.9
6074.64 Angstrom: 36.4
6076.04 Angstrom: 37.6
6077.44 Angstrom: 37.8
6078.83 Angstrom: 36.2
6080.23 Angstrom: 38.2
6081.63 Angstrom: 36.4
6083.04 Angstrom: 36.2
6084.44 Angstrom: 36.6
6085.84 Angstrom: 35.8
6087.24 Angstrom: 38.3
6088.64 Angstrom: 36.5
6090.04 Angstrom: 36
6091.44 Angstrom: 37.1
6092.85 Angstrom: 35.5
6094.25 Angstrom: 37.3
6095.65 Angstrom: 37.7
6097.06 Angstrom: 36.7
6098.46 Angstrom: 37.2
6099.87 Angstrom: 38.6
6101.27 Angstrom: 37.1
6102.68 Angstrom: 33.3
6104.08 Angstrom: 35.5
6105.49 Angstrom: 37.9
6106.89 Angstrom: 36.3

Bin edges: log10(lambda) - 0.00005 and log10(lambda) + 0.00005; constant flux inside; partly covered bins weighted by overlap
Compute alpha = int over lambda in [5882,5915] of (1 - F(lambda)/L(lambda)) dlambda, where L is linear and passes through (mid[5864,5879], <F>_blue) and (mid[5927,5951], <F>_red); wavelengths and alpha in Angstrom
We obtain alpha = 1.6 Angstrom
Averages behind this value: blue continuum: 38.1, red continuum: 37.8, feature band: 36.1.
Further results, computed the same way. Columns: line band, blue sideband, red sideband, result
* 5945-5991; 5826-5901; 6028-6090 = -0.1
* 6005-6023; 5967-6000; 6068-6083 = 0.4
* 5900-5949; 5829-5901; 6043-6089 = -0.6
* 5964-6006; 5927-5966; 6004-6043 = -0.1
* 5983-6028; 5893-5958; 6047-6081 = 0.4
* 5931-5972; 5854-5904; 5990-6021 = -1.0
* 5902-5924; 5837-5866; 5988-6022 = 0.0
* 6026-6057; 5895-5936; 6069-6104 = -0.7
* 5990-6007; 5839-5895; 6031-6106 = -0.1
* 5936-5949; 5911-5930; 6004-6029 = -0.2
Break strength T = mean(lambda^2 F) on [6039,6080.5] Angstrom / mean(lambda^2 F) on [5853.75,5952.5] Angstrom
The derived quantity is 1.06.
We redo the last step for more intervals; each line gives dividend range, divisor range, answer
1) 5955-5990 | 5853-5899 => 1.05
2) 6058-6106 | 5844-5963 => 1.04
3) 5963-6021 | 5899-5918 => 1.01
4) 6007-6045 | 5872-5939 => 1.04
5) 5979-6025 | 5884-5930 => 1.05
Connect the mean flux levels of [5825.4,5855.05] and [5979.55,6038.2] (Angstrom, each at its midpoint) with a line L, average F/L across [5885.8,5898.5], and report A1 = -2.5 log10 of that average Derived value 0.16 mag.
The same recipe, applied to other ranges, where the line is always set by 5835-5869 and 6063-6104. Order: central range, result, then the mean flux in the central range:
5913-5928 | 0.008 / 37.7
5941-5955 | 0.005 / 37.6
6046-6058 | -0.020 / 37.8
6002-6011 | 0.007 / 37.1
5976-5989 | 0.013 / 37.1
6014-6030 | 0.018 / 36.7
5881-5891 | 0.075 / 35.6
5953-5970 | -0.011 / 38.1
